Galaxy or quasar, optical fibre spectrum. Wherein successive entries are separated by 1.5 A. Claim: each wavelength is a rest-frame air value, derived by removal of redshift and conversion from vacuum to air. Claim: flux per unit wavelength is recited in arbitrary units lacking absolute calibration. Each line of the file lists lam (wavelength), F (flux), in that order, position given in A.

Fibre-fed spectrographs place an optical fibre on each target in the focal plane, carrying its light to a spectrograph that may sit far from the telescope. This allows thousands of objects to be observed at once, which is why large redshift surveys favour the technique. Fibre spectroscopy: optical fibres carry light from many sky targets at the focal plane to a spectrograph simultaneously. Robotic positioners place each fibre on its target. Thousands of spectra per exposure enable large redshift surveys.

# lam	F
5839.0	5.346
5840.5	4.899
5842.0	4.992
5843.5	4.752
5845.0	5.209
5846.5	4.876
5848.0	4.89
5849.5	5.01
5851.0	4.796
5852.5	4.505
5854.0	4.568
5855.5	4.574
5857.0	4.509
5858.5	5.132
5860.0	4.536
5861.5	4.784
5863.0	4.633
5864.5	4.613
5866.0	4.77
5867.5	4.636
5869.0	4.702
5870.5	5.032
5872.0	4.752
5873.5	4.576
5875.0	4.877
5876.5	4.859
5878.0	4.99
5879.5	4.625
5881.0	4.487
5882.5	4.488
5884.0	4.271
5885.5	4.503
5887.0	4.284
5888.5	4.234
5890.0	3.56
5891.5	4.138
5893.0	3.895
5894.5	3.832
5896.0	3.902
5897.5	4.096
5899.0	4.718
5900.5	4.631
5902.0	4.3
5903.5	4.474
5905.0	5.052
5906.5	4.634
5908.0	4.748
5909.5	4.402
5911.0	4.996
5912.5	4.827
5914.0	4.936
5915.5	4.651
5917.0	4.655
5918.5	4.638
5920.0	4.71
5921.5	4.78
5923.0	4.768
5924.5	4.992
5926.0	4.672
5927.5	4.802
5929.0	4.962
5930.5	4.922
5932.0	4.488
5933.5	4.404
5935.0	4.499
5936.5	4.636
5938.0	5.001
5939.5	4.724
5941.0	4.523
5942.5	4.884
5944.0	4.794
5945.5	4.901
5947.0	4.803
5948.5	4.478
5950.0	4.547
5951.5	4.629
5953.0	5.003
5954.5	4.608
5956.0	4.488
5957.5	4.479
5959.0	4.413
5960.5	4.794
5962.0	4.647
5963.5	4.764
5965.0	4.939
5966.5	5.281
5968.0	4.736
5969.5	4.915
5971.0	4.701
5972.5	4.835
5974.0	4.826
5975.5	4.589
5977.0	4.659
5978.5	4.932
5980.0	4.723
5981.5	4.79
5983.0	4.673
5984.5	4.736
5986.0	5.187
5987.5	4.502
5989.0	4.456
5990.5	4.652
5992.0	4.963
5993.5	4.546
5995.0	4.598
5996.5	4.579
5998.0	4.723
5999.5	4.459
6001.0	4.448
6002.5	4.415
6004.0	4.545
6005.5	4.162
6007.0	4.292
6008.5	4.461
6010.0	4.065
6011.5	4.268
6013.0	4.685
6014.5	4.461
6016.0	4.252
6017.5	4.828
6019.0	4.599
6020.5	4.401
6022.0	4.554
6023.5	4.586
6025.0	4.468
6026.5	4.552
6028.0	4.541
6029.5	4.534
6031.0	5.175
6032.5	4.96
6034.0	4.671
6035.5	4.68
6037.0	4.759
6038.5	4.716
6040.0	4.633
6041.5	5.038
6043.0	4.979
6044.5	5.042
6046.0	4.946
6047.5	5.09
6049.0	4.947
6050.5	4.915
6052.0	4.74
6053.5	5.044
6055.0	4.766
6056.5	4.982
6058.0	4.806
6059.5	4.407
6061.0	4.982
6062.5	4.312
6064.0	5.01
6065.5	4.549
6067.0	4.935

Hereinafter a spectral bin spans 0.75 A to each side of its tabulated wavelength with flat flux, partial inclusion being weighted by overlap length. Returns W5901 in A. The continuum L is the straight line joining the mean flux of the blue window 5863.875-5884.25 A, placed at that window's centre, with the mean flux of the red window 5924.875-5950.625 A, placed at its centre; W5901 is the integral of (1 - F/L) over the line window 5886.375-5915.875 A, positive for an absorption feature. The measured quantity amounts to 1.8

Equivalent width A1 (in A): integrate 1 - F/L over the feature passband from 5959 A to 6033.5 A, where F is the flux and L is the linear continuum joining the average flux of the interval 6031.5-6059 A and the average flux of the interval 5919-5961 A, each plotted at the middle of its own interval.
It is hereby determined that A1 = 2.4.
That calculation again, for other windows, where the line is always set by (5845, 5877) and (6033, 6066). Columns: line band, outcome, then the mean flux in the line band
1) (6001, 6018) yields 1.4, 4.4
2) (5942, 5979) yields 0.4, 4.74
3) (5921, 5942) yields 0.2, 4.73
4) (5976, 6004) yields 0.8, 4.66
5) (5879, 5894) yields 1.7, 4.24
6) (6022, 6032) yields 0.4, 4.64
